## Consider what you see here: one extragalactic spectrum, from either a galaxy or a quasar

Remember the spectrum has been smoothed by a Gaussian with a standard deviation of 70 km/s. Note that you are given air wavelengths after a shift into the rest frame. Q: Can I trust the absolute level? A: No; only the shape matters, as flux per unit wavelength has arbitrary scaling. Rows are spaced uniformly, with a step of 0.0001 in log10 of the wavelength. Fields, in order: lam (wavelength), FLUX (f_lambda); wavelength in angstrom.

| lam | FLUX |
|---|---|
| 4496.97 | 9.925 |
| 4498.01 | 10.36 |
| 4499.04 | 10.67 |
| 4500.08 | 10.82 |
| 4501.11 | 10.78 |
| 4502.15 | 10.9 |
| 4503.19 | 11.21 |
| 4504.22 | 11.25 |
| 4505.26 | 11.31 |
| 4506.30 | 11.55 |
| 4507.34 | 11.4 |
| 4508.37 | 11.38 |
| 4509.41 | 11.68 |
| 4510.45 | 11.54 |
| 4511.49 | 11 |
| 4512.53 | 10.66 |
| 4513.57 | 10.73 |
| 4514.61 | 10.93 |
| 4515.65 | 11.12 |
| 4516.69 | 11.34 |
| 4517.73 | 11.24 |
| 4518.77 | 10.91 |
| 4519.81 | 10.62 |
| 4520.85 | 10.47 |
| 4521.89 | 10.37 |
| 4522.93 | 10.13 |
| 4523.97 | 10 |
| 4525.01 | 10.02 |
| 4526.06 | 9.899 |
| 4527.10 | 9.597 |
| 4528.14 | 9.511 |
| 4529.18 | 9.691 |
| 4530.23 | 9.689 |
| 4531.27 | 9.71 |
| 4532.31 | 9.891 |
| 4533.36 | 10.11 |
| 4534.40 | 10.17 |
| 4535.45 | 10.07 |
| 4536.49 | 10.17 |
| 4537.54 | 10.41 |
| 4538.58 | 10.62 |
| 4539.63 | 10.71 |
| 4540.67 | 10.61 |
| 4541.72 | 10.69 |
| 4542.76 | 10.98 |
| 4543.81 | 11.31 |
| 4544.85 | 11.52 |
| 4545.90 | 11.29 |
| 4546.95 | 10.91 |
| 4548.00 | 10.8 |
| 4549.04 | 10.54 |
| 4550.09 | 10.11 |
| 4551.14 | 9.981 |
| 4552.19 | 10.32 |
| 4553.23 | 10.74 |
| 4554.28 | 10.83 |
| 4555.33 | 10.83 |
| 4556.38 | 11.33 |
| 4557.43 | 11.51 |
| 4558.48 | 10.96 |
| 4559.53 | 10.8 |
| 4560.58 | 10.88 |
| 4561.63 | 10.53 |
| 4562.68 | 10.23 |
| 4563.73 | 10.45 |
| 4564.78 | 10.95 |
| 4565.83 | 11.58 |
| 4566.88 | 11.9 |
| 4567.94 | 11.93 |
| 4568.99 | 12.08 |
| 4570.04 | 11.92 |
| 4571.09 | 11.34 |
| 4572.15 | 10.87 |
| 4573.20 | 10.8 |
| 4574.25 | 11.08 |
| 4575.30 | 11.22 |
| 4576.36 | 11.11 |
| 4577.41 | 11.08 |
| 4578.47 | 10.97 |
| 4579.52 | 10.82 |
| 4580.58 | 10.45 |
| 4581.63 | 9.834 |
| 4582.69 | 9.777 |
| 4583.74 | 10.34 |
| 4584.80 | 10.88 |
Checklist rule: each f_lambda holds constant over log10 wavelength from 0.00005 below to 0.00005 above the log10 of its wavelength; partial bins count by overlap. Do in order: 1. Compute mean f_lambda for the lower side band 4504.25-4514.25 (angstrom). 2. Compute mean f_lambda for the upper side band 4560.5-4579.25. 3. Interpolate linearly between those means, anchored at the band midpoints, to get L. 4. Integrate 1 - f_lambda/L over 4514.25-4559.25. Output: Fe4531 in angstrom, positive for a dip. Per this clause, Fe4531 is 2.7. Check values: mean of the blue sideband 11.2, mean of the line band 10.5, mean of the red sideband 11.2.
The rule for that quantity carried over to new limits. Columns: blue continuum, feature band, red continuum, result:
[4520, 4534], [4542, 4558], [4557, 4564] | -0.5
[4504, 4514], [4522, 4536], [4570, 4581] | 1.6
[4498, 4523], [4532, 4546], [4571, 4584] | 0.4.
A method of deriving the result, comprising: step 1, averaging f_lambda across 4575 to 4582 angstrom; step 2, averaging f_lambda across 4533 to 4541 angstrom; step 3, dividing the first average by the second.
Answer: 1.04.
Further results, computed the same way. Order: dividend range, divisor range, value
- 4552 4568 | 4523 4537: 1.11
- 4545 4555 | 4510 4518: 0.96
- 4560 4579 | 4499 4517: 1.00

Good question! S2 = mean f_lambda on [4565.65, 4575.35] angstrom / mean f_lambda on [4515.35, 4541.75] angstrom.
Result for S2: 1.1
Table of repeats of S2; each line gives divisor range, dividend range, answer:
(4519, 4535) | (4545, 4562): 1.08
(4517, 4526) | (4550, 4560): 1.03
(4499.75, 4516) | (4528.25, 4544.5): 0.93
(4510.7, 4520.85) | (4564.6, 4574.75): 1.05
